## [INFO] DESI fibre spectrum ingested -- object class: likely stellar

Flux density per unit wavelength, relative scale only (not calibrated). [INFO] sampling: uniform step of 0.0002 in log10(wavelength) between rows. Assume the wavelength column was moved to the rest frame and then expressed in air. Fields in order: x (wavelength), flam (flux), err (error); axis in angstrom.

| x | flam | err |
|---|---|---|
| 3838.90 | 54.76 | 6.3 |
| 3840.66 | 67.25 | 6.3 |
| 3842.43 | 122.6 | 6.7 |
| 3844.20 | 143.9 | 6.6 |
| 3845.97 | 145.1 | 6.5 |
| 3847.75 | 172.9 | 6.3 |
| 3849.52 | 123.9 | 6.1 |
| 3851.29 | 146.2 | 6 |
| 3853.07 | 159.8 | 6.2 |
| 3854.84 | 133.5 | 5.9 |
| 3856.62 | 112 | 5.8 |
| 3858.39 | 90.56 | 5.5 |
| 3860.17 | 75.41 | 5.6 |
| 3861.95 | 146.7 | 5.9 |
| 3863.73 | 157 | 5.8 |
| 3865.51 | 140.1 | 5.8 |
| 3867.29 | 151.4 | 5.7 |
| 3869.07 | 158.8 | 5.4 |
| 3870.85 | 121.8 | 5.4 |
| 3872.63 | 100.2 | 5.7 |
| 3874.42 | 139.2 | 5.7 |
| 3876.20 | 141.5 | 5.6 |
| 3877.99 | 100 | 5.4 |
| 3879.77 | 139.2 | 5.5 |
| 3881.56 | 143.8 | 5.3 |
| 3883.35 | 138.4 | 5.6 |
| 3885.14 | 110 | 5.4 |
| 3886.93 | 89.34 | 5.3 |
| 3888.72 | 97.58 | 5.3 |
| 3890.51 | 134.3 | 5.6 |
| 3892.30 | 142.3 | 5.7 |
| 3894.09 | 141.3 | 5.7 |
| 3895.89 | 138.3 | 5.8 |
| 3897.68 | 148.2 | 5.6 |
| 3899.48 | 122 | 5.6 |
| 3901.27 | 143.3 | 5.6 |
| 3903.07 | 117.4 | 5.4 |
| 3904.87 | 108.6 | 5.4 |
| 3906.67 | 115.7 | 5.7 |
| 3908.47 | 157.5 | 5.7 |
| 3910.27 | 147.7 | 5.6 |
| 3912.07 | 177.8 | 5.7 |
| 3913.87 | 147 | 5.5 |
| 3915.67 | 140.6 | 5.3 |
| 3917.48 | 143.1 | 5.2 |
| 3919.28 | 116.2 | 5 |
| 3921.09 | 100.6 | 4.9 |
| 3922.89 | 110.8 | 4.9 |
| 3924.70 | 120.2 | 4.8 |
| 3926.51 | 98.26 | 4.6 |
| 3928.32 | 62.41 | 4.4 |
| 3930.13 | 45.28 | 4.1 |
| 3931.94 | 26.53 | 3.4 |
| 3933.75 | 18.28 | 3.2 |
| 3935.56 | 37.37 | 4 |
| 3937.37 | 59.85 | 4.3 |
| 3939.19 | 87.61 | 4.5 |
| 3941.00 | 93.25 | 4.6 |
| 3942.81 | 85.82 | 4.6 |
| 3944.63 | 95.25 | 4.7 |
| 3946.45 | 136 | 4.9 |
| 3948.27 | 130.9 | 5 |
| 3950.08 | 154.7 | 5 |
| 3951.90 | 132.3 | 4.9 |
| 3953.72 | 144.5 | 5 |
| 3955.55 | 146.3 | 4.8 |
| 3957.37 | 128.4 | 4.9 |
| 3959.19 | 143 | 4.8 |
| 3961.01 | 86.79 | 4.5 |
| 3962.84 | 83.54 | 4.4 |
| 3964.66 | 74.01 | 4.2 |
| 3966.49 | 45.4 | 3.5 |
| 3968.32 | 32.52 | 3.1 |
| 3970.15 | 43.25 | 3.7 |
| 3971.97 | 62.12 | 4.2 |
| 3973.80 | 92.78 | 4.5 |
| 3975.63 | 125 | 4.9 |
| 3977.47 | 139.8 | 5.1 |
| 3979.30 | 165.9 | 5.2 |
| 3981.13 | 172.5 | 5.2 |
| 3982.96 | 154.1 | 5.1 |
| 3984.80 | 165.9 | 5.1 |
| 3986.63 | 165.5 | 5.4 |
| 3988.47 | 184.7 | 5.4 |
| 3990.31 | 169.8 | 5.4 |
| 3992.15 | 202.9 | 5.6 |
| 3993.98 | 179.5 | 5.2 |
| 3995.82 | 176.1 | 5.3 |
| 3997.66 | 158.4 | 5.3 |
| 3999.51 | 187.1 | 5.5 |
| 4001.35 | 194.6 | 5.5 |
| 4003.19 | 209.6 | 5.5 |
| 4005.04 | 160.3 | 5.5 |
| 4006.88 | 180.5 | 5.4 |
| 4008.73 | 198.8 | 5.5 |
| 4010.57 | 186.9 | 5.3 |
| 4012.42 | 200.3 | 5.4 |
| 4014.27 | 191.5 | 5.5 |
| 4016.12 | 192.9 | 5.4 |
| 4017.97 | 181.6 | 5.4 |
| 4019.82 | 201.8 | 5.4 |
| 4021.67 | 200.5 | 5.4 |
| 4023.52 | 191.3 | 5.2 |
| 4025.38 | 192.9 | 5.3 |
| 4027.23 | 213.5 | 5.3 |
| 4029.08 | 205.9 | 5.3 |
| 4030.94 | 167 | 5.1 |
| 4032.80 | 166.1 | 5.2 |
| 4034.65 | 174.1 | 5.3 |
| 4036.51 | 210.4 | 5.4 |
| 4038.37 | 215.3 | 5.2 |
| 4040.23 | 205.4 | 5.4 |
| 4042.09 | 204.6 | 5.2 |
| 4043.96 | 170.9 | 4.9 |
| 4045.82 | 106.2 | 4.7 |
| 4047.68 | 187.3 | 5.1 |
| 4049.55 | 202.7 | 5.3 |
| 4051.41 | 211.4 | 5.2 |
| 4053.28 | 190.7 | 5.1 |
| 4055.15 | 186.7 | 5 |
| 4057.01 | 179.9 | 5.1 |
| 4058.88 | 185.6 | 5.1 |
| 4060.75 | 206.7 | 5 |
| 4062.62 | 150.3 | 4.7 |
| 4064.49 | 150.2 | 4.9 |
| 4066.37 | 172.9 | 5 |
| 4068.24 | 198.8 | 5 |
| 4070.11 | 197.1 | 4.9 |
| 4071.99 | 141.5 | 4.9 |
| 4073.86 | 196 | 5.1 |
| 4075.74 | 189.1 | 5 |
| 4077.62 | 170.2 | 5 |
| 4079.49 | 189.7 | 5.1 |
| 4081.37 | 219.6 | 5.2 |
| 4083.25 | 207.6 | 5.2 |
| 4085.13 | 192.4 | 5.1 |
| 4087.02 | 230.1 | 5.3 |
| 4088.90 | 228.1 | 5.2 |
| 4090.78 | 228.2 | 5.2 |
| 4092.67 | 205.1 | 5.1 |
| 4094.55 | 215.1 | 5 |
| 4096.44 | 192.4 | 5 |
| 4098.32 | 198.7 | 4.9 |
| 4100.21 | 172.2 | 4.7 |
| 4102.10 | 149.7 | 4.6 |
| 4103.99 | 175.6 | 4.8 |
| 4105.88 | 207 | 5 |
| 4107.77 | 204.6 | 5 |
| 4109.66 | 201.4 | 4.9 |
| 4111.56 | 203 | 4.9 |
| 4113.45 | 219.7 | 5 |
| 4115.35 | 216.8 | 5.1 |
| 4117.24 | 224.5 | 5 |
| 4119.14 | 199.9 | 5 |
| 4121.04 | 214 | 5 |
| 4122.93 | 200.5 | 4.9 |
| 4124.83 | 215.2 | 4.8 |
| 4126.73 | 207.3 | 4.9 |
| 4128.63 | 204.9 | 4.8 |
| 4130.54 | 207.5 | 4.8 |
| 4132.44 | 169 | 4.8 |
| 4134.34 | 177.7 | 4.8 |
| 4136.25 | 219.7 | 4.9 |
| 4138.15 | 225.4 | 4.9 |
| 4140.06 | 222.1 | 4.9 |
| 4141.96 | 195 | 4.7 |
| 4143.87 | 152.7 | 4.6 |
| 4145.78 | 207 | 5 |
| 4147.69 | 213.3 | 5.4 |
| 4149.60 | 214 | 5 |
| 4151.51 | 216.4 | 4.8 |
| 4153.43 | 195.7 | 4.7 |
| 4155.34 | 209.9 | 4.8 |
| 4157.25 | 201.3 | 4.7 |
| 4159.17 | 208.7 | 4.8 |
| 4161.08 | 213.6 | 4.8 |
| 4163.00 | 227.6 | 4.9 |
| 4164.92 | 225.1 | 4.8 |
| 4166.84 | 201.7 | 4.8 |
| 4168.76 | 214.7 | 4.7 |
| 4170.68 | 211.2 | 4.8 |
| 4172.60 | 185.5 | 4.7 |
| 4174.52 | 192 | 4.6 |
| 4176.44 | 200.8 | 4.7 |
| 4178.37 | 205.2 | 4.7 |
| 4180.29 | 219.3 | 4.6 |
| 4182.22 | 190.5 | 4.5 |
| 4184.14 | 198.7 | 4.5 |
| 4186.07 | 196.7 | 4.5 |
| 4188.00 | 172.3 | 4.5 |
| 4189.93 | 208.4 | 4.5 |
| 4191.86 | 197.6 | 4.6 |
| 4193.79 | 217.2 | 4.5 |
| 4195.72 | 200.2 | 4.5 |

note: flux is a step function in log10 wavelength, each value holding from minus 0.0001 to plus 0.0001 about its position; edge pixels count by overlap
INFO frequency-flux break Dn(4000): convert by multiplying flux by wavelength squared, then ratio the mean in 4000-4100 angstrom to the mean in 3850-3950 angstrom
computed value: 1.76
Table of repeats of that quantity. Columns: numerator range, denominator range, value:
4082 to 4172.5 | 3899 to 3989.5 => 2.01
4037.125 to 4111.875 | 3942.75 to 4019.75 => 1.37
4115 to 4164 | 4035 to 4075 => 1.17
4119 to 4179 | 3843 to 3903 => 1.79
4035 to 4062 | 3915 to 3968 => 2.05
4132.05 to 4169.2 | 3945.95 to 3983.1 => 2.00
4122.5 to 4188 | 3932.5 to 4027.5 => 1.57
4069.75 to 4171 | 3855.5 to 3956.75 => 1.92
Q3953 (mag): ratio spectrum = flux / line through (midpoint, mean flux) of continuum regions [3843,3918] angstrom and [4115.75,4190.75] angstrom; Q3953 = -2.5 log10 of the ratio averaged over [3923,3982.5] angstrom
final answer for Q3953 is 0.496 mag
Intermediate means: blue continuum 133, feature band 96.6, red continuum 204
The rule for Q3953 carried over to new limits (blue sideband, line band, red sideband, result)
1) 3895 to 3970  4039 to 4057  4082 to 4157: -0.116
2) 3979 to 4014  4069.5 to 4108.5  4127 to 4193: -0.014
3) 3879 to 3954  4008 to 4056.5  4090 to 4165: -0.171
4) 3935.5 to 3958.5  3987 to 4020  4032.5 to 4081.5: -0.236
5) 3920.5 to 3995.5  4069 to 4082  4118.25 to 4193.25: -0.122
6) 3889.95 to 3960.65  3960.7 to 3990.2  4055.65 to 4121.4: 0.229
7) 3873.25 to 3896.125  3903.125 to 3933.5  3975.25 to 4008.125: 0.246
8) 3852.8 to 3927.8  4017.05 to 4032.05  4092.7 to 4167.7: -0.142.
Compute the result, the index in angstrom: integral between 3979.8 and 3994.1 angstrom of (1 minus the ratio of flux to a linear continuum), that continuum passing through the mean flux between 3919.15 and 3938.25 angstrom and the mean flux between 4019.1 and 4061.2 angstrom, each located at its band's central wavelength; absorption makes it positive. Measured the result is -4.4 angstrom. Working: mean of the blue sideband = 70.5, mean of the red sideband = 190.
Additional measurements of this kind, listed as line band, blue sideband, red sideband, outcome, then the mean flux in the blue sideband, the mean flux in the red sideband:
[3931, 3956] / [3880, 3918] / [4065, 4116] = 9.01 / 134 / 197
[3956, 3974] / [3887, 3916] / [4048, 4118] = 8.69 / 135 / 195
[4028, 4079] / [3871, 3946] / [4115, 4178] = -4.39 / 112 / 206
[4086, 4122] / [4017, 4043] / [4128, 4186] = -0.75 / 195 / 204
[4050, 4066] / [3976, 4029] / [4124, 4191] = 0.60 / 183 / 204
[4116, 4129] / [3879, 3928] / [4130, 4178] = -1.01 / 128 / 204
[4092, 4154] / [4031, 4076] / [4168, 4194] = -2.91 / 183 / 200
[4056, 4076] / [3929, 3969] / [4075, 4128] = -0.22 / 90.6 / 203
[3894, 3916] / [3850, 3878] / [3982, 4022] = 1.14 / 130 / 184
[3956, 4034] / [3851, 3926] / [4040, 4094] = 4.84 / 130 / 190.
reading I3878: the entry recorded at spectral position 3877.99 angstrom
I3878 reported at 100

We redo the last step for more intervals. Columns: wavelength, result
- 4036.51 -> 210.4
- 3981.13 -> 172.5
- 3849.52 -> 123.9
